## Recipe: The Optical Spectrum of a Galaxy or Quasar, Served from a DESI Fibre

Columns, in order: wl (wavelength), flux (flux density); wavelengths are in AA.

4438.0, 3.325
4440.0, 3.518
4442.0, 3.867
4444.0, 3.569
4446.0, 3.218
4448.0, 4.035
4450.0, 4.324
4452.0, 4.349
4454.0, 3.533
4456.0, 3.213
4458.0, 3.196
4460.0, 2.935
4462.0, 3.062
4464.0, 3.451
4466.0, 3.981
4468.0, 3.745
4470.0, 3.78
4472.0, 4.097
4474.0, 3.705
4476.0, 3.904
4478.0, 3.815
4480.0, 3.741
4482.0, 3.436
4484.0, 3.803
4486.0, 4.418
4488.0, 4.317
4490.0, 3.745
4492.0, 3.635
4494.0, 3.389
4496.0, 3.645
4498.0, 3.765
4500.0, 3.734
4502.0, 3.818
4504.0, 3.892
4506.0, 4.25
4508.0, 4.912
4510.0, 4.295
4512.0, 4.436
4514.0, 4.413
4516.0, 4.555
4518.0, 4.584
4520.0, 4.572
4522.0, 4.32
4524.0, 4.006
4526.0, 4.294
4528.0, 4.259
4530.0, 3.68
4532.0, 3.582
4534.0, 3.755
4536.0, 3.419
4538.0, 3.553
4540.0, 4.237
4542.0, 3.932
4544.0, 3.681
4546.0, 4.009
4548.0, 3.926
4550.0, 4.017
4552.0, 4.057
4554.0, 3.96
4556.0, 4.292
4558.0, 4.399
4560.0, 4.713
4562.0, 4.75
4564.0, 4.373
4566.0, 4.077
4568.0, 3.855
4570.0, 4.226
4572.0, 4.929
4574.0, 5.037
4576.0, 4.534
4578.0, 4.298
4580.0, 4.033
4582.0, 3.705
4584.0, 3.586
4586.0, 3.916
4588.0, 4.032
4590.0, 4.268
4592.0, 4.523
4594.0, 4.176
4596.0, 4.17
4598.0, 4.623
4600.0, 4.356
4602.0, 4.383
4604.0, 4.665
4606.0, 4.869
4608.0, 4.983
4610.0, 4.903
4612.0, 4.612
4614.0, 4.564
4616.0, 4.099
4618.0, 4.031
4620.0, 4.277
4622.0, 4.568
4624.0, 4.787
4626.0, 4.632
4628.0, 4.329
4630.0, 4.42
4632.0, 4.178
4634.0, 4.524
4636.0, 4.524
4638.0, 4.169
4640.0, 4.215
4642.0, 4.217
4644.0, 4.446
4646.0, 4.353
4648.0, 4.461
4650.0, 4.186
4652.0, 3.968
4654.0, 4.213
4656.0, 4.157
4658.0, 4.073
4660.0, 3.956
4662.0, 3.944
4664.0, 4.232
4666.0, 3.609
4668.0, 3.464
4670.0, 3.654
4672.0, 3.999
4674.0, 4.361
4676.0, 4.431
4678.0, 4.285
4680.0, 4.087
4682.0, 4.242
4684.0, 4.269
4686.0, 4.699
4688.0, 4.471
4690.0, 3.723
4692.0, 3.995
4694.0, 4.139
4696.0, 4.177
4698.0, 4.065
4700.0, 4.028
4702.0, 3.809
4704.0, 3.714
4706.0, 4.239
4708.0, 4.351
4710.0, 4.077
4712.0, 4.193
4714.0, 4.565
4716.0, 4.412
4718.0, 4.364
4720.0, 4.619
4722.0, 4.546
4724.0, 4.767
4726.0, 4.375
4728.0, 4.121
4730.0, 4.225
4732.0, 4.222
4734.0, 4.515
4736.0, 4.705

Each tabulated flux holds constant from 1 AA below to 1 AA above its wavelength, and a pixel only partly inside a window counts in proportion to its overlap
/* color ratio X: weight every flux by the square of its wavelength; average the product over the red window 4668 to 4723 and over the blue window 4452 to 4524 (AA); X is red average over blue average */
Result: 1.18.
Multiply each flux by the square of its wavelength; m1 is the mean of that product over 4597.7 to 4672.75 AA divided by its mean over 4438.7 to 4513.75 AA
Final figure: 1.21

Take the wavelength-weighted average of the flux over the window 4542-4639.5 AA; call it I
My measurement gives 4.33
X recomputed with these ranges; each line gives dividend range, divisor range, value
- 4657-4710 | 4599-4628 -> 0.92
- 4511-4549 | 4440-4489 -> 1.12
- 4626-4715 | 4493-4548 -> 1.10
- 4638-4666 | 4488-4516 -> 1.10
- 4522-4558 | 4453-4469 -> 1.21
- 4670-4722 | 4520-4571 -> 1.10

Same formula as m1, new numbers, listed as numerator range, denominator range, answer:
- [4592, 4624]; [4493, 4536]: 1.15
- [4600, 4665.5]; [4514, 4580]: 1.08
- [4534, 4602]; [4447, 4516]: 1.12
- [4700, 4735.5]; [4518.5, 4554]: 1.17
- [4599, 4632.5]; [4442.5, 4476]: 1.33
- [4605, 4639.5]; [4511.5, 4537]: 1.13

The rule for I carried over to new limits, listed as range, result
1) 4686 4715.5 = 4.14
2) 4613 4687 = 4.23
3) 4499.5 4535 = 4.19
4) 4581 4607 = 4.25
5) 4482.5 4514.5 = 4.01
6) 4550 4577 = 4.39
